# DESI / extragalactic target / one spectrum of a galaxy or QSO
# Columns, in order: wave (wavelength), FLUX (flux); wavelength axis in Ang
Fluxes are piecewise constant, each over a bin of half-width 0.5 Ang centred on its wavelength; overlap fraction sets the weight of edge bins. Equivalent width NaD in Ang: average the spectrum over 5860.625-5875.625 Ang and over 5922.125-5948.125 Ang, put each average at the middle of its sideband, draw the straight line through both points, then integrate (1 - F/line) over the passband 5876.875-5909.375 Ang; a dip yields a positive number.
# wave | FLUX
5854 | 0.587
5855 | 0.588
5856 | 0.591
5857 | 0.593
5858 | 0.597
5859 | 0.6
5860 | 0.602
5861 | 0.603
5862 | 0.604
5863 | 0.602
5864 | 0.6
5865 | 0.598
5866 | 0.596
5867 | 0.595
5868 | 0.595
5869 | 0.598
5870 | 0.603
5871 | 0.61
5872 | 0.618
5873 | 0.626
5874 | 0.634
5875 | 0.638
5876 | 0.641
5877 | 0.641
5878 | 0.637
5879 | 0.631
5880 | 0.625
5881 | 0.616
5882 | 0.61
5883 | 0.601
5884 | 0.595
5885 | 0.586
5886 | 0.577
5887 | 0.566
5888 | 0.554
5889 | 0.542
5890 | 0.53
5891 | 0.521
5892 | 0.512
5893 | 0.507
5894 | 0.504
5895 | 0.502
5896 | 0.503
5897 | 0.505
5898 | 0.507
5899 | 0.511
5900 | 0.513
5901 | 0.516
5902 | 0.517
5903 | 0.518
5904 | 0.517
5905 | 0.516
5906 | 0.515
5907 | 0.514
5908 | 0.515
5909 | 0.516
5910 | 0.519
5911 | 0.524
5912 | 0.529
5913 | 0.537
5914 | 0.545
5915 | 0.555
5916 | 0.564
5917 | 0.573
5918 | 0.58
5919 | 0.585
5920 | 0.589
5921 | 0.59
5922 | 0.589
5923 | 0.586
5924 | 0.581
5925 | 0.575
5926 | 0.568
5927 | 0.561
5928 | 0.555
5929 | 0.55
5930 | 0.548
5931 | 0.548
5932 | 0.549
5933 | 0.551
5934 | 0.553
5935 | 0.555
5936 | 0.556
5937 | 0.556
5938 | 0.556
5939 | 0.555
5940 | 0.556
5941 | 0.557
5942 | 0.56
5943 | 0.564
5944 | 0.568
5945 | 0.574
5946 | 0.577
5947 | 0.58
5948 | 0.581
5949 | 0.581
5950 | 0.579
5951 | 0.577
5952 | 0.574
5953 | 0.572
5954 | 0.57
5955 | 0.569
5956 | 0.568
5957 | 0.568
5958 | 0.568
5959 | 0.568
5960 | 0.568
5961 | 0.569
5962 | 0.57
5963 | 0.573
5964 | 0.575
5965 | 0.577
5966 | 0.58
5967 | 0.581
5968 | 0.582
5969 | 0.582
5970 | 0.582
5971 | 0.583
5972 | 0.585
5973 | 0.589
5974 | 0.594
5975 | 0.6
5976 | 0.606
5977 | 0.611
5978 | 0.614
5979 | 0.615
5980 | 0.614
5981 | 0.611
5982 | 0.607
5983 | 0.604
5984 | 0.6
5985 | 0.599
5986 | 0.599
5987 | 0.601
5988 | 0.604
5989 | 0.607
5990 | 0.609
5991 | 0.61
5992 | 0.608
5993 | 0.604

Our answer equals 2.5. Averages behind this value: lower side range 0.608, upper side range 0.562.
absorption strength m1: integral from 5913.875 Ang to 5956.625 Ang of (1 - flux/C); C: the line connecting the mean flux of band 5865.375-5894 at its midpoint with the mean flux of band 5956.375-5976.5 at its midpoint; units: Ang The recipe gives 1.2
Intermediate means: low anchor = 0.592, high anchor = 0.58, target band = 0.567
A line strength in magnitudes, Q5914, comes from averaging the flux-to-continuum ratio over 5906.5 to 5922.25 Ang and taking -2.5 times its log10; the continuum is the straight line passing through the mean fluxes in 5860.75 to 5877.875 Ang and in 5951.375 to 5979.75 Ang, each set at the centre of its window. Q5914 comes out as 0.09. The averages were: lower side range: 0.613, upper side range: 0.582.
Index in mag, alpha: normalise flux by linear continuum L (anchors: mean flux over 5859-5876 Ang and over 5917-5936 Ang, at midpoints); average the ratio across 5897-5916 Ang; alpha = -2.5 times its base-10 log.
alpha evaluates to 0.116 mag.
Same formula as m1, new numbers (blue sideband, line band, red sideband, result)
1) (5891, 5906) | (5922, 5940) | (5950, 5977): -0.5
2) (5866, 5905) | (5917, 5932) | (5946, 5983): 0.1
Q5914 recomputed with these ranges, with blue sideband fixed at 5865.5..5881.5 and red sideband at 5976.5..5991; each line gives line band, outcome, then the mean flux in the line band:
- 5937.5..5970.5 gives 0.07 mag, 0.572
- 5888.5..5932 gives 0.14 mag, 0.539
